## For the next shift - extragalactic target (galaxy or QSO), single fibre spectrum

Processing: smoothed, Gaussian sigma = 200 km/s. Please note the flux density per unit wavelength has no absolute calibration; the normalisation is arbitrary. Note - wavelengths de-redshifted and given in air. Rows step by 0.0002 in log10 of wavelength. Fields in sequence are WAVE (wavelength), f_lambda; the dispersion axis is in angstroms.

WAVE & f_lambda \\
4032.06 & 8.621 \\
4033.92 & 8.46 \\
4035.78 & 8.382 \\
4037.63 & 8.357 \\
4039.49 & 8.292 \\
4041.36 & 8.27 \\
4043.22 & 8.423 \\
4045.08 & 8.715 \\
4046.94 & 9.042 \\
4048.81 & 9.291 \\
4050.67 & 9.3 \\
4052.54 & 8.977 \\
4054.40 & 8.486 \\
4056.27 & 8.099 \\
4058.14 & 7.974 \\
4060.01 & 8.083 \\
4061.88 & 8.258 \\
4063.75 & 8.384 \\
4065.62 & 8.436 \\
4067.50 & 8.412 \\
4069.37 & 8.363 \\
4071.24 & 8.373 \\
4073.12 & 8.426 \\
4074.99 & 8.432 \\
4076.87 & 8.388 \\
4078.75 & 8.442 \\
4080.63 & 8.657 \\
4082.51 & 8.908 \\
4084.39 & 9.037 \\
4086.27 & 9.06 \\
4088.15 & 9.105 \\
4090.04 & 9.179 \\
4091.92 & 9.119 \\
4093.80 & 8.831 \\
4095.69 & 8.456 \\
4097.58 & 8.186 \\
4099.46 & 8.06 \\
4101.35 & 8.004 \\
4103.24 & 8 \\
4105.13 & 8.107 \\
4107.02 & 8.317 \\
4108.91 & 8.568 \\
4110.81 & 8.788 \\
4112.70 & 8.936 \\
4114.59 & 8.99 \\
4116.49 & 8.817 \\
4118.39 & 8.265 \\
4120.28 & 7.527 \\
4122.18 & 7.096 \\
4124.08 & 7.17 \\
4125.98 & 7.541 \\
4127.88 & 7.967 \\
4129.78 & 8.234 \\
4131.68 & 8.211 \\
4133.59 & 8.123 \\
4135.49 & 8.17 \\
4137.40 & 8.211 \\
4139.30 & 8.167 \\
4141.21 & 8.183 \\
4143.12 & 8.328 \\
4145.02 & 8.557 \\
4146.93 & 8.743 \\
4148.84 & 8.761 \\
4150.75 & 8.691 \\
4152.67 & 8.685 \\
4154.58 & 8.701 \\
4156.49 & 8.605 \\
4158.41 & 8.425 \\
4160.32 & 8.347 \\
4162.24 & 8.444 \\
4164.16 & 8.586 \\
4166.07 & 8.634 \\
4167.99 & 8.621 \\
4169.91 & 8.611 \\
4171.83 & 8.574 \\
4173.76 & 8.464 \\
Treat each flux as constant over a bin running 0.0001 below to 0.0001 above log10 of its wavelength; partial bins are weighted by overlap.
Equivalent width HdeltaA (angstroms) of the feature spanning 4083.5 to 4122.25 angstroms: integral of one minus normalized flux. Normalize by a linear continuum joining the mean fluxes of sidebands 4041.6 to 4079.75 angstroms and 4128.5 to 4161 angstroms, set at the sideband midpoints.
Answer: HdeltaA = -0.3 angstroms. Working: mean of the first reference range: 8.51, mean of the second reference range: 8.42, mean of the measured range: 8.53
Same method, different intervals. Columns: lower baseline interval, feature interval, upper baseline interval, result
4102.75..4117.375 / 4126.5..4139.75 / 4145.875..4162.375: 0.7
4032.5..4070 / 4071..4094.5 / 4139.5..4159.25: -0.7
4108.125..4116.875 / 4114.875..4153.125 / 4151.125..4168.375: 2.3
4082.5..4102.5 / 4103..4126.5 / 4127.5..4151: 1.0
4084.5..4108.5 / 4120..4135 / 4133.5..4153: 1.3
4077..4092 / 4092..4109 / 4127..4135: 0.6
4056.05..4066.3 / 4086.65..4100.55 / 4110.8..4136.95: -0.9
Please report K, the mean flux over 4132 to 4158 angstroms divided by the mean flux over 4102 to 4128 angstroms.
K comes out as 1.0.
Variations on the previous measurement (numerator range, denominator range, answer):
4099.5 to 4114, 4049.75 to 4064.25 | 0.99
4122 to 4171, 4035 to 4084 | 0.98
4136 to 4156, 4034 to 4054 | 0.98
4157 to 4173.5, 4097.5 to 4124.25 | 1.04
